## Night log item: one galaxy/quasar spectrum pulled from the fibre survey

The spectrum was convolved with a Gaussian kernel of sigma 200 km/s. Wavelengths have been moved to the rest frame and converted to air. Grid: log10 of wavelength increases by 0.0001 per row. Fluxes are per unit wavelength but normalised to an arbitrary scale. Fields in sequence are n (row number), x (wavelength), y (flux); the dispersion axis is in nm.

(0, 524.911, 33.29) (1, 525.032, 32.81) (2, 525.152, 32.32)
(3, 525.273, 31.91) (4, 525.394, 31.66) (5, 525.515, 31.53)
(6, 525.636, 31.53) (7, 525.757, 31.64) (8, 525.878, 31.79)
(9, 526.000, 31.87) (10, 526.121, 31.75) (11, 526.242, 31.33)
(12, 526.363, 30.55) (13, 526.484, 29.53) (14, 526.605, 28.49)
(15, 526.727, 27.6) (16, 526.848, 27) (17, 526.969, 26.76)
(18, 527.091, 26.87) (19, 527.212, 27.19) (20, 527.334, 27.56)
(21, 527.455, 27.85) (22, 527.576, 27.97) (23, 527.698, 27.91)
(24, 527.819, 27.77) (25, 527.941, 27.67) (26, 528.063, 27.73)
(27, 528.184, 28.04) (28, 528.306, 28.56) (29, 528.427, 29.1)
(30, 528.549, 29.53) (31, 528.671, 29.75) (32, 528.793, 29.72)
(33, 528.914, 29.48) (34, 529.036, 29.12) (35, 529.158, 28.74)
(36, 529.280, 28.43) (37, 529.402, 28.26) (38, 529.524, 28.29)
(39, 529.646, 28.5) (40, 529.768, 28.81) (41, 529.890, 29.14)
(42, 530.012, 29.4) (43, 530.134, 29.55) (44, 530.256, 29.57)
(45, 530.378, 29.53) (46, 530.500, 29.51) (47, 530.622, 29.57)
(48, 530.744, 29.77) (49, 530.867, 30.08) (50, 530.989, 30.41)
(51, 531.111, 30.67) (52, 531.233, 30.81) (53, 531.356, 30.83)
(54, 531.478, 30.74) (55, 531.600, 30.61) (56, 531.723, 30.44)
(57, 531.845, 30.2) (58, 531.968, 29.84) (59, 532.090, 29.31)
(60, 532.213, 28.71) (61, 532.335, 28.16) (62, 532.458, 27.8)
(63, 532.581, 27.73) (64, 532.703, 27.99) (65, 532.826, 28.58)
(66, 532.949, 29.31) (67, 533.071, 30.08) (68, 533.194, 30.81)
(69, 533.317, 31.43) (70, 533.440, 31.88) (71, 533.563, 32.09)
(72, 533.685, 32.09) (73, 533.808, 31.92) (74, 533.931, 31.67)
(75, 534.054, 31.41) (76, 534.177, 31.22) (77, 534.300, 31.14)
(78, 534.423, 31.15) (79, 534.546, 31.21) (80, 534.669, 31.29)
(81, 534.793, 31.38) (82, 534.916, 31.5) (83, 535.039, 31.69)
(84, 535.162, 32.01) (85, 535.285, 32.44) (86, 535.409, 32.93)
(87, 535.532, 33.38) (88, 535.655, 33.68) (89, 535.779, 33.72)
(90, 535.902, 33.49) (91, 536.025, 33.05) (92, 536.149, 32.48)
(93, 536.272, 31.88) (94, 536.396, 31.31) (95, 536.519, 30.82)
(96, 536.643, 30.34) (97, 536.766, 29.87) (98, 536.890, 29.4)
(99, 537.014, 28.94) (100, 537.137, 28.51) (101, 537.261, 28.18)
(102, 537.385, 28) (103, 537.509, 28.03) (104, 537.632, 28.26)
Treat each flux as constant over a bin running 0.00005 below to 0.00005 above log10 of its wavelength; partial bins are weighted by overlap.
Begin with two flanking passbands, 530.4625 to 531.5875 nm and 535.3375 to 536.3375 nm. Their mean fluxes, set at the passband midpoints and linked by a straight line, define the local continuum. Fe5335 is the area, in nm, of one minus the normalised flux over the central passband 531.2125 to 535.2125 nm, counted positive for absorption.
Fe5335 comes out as 0.13 nm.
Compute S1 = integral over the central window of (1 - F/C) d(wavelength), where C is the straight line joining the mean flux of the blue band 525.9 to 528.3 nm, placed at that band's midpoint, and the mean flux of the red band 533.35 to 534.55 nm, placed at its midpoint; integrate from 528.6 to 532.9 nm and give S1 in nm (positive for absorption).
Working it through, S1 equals 0.11 nm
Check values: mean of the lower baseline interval 28.5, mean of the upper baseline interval 31.6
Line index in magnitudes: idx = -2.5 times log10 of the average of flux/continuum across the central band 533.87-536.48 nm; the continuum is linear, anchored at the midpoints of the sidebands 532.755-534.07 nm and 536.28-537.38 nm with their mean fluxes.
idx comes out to -0.06 mag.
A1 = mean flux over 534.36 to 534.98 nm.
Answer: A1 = 31.3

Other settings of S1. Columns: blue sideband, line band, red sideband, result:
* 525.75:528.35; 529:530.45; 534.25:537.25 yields 0.03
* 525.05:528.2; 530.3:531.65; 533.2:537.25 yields 0.01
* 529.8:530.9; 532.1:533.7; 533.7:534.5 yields 0.06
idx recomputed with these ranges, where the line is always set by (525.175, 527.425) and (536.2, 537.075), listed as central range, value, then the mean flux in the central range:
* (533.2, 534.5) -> -0.05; 31.6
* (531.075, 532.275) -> 0.00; 30.2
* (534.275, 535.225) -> -0.04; 31.4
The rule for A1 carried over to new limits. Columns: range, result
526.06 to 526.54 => 30.8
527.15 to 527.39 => 27.3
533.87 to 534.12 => 31.5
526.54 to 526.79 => 28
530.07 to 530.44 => 29.6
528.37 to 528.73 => 29.4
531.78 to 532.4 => 29.2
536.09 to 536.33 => 32.2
